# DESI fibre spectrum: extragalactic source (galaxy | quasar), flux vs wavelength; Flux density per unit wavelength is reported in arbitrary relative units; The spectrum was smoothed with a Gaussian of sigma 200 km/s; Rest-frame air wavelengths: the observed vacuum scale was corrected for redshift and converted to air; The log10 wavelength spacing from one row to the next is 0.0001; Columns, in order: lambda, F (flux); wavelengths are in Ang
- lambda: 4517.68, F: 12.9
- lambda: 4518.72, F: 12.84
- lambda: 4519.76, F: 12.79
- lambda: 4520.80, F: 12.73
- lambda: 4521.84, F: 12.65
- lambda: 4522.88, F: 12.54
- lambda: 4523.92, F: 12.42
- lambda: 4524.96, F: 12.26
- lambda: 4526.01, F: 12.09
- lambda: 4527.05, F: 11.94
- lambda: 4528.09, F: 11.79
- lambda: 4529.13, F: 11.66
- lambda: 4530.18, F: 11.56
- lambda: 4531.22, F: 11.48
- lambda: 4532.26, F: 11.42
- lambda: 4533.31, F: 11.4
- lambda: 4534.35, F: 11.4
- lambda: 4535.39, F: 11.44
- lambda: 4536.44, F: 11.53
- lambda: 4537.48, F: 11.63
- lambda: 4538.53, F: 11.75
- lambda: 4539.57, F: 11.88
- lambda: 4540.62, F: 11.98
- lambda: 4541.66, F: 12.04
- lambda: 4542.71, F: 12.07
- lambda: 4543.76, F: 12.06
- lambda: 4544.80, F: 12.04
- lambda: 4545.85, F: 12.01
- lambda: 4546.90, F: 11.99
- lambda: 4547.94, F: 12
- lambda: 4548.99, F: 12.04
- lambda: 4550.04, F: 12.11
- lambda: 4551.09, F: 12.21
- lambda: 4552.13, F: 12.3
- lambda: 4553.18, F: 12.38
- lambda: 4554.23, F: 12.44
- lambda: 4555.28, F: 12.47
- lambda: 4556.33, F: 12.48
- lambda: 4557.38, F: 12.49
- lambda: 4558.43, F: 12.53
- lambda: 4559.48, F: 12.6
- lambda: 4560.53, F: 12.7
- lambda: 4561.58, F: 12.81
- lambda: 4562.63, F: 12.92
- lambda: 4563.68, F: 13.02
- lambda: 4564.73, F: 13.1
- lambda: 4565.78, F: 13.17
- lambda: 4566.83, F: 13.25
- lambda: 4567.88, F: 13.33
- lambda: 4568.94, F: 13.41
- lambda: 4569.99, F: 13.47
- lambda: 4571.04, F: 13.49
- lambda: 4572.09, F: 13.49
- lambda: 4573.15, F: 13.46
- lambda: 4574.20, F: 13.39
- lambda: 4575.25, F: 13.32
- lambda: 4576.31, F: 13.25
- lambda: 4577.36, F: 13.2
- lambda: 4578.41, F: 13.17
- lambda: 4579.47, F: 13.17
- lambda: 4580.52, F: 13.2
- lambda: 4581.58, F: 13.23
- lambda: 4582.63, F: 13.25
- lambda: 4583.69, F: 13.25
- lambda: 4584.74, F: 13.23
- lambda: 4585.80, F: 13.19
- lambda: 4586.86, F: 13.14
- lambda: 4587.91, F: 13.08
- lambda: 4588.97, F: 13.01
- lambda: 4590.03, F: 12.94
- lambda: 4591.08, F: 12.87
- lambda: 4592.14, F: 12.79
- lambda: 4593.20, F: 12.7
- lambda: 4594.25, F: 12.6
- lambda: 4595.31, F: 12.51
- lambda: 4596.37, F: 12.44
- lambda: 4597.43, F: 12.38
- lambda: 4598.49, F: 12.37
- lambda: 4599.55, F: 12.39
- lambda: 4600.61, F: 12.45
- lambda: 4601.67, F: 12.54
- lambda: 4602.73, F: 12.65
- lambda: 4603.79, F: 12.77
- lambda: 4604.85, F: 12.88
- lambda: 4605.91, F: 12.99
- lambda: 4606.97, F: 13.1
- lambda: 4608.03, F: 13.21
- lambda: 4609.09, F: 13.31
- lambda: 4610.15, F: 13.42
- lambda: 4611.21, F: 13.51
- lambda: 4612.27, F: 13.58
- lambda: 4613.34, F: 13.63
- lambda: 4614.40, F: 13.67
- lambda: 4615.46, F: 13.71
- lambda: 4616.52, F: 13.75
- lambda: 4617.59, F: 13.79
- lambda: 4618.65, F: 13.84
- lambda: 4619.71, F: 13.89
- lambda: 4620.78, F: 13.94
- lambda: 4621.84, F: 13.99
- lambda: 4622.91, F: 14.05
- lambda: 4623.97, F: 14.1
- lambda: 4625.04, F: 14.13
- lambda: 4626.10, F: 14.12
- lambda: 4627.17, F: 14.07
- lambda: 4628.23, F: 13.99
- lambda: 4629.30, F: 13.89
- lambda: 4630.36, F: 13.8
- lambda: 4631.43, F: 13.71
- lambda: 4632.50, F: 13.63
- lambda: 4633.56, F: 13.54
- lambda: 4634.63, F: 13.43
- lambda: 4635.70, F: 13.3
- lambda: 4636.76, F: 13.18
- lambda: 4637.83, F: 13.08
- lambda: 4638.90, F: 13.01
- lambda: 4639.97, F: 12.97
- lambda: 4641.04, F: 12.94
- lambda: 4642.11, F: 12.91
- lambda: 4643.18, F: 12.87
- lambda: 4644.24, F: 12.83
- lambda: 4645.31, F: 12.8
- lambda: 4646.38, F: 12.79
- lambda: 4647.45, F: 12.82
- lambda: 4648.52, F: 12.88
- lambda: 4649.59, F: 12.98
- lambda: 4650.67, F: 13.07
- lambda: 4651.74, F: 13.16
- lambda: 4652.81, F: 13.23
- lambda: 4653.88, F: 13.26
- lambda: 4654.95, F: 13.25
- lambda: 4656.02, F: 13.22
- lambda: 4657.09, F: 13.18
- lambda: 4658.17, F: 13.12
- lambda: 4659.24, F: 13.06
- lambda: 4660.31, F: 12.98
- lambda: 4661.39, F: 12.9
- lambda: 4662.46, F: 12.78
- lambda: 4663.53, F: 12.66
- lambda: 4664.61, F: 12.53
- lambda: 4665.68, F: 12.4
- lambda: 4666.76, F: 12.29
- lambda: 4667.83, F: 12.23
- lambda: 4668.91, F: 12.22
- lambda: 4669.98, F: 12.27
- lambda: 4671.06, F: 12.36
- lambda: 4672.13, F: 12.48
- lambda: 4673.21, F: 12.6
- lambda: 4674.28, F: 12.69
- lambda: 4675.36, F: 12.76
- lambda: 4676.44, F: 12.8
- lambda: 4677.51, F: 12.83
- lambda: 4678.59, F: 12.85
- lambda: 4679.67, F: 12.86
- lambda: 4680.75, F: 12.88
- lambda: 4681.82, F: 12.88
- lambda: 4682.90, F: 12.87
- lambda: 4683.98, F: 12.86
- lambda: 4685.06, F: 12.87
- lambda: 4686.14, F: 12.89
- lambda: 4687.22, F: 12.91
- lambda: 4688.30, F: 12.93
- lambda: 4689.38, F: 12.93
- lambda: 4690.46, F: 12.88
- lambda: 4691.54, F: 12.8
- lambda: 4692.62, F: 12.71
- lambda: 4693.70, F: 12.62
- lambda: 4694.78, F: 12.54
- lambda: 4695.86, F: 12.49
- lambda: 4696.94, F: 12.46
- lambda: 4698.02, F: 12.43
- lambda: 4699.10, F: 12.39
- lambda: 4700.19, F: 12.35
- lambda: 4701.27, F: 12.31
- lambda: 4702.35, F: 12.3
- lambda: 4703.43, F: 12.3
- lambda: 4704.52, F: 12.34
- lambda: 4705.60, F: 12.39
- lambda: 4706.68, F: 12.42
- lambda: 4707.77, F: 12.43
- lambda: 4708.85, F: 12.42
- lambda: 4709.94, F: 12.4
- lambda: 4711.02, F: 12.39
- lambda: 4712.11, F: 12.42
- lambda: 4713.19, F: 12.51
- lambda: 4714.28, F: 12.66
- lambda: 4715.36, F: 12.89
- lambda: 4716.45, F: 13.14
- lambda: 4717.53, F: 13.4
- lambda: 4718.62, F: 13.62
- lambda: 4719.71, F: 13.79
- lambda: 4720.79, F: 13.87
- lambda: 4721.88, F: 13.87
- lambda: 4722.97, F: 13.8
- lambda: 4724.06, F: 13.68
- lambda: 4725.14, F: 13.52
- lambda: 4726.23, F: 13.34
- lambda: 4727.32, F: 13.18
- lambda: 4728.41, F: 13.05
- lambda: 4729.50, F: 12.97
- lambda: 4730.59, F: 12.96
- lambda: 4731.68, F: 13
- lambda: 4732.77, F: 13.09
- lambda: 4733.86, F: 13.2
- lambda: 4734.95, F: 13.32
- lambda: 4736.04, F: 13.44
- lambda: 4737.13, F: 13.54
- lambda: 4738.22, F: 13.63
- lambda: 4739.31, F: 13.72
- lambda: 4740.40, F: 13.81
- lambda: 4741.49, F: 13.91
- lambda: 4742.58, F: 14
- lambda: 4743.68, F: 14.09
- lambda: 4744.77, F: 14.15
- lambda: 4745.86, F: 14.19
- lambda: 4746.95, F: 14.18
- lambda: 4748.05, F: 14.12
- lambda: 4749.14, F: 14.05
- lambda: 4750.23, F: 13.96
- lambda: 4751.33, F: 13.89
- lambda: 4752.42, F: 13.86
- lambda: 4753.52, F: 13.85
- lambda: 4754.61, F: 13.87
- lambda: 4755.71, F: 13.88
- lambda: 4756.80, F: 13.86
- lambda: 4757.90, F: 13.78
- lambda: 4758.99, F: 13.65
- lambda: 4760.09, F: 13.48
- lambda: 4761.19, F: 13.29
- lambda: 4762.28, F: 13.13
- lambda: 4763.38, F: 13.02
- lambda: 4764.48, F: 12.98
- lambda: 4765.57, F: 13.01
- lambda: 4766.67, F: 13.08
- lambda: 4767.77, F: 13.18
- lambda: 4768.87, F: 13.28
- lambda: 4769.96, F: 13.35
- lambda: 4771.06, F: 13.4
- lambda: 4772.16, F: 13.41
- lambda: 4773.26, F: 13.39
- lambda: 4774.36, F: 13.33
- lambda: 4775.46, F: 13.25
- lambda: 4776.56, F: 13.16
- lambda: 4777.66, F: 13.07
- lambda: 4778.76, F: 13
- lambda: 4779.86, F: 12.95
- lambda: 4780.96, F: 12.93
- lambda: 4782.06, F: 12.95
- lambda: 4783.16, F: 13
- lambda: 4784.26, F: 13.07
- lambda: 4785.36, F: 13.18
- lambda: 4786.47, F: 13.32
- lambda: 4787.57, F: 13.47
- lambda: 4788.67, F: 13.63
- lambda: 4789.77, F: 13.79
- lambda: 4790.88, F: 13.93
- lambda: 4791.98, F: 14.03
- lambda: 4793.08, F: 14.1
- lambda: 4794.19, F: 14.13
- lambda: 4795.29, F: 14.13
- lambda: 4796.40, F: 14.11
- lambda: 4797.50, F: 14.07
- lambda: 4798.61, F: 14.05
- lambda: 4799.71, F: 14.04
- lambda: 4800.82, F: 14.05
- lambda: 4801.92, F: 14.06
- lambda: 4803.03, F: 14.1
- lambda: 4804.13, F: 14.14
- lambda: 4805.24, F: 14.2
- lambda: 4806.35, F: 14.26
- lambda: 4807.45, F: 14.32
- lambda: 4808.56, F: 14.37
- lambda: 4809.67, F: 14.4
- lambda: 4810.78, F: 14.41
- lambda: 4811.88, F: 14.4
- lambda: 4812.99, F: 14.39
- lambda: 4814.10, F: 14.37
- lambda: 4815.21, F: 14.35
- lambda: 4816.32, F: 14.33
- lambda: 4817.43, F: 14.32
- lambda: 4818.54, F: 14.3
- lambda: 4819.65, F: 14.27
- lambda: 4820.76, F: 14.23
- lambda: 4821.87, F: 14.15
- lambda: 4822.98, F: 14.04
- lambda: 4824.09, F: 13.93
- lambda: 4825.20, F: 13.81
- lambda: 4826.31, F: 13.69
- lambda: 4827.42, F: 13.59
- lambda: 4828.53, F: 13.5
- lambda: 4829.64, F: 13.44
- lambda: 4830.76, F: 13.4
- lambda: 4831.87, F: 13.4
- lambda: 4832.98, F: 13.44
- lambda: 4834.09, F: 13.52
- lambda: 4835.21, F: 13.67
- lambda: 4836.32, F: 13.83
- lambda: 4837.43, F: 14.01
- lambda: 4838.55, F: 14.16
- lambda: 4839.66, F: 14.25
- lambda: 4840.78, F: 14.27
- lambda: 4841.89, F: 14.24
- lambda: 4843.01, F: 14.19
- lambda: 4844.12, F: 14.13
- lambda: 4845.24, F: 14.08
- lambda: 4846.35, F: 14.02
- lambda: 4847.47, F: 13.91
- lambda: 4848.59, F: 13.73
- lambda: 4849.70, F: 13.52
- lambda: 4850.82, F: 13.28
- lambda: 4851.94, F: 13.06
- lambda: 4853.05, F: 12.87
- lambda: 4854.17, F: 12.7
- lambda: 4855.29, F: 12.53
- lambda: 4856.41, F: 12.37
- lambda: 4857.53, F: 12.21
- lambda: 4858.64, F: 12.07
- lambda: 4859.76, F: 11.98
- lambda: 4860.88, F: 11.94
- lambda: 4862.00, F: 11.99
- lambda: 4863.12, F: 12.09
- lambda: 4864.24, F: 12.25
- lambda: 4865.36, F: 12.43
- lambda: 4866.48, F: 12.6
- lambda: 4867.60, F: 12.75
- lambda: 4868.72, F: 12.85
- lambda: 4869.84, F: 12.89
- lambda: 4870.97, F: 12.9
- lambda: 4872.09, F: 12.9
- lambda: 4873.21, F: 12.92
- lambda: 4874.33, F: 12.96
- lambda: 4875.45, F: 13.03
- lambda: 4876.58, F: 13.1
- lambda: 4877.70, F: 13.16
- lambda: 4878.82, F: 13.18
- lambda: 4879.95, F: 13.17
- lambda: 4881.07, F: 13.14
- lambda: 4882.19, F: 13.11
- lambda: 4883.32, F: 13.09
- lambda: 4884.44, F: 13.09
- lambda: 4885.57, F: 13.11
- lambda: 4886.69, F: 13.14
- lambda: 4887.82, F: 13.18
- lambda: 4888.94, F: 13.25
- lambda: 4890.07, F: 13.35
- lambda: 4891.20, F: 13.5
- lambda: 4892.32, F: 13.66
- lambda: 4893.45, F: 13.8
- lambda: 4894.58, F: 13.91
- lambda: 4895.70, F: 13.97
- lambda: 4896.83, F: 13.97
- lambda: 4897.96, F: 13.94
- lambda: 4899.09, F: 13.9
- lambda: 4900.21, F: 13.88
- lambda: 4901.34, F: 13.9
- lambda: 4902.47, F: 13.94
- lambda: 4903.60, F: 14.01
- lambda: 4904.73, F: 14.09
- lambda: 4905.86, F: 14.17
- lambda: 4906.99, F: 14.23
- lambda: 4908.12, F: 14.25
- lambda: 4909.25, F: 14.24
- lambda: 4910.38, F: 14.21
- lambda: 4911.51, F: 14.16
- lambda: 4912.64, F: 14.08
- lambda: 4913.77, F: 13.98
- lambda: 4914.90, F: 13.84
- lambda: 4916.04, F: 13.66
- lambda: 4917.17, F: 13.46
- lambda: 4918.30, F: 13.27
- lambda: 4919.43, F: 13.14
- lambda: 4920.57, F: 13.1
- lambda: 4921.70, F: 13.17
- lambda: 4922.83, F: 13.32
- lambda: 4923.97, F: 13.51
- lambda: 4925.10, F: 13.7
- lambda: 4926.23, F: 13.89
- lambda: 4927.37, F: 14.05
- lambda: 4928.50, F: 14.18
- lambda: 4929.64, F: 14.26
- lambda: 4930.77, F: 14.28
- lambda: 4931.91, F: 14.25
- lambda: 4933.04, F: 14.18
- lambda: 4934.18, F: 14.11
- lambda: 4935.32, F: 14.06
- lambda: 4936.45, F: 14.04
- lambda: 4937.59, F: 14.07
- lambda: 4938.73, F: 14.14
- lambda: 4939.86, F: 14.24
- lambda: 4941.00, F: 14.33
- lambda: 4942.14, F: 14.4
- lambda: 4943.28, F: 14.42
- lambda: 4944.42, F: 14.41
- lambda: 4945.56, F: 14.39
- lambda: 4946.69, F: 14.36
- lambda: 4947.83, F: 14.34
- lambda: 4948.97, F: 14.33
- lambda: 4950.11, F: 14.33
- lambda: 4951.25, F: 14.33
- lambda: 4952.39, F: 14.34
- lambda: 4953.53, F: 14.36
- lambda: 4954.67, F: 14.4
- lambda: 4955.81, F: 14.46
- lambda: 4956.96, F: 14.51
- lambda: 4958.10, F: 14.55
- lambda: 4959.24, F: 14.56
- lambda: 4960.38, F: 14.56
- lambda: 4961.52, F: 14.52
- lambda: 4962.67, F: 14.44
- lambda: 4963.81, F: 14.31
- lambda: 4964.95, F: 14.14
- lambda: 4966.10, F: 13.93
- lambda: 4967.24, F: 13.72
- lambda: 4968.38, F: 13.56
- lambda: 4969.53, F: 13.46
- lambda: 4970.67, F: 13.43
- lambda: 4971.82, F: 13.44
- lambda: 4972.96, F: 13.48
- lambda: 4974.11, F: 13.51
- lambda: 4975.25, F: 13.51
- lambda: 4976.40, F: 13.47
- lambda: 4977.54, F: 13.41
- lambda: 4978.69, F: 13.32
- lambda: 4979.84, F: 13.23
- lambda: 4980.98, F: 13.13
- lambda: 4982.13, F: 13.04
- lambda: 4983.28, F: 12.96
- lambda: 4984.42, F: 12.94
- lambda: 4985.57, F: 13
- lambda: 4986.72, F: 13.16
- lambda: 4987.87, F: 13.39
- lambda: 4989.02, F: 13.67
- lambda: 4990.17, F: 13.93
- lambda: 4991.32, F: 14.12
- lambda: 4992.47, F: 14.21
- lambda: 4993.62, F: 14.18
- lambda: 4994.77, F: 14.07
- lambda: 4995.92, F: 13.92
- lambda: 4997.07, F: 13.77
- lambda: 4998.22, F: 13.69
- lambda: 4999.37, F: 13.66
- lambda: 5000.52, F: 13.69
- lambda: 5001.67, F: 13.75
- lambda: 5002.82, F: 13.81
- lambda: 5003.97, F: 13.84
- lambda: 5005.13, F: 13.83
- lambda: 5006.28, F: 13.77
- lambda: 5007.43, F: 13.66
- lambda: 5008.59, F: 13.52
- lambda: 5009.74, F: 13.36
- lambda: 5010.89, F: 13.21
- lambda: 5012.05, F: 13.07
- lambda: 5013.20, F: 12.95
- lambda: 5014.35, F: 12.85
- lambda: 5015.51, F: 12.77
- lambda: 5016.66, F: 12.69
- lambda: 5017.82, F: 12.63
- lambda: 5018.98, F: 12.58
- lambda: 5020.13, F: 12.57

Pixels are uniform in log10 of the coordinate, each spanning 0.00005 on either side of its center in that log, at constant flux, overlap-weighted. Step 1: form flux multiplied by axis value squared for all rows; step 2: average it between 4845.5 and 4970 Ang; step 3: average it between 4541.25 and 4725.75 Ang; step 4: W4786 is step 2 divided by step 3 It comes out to 1.2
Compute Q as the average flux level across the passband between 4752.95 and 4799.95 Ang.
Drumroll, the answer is 13.5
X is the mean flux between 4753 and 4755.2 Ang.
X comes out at 13.9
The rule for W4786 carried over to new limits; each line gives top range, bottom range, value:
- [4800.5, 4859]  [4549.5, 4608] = 1.19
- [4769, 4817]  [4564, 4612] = 1.15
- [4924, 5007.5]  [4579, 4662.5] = 1.22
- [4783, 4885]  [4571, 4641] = 1.12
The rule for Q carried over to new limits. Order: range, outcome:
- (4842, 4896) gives 13.1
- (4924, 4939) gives 14.1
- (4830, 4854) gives 13.7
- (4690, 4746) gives 13.1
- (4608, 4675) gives 13.2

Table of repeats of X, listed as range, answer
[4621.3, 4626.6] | 14.1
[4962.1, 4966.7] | 14.2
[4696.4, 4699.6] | 12.4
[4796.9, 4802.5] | 14.1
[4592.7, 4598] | 12.5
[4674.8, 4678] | 12.8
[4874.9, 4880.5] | 13.1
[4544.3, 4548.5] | 12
